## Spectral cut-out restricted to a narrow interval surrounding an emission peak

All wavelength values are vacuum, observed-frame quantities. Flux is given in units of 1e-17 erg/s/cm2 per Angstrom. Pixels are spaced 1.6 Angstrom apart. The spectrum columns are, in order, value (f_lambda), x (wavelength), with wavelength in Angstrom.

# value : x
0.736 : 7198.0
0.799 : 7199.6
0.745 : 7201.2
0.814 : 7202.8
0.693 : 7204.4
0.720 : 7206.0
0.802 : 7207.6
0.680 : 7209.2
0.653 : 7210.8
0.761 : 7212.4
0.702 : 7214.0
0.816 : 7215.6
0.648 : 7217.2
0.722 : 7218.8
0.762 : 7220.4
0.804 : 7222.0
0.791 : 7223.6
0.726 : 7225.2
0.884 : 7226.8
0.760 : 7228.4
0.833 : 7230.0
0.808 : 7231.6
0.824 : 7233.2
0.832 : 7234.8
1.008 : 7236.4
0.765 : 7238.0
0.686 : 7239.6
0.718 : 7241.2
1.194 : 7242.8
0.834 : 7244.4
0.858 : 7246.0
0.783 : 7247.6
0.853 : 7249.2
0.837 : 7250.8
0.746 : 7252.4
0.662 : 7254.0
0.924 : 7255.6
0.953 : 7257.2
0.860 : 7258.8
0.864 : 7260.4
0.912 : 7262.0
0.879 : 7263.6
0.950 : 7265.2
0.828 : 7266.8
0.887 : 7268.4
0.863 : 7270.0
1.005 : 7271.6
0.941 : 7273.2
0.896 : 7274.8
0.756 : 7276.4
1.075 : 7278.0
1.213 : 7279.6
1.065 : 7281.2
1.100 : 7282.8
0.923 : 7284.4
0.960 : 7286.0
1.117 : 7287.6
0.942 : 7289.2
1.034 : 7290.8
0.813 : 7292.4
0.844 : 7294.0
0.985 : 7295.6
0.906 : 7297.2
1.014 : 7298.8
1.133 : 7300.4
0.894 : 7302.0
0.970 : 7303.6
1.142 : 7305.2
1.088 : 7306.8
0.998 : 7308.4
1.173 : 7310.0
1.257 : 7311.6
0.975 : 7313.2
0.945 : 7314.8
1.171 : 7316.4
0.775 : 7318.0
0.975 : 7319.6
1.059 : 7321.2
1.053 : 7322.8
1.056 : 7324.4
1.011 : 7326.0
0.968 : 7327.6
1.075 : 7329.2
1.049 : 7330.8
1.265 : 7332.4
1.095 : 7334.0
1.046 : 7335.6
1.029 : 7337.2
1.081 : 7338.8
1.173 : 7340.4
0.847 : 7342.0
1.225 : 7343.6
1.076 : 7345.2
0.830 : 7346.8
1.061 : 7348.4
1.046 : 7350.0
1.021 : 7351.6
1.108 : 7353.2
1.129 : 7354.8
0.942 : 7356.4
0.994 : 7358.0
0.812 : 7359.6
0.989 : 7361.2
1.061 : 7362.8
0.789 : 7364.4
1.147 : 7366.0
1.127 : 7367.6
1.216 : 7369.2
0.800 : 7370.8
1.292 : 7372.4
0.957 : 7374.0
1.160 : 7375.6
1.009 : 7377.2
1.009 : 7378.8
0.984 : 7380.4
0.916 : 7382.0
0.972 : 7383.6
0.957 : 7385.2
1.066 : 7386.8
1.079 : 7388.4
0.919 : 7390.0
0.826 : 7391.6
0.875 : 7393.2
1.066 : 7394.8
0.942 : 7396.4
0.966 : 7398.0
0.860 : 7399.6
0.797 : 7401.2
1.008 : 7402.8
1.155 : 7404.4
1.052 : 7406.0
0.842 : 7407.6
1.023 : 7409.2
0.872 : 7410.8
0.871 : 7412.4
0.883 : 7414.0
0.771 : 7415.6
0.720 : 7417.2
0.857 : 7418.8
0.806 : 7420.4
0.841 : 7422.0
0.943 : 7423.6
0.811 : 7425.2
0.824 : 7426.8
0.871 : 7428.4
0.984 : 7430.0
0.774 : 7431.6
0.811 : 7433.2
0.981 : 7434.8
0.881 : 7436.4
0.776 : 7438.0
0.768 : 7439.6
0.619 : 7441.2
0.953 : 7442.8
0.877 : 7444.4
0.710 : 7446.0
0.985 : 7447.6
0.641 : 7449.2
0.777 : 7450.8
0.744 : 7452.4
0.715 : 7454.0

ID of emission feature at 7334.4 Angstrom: Mg II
